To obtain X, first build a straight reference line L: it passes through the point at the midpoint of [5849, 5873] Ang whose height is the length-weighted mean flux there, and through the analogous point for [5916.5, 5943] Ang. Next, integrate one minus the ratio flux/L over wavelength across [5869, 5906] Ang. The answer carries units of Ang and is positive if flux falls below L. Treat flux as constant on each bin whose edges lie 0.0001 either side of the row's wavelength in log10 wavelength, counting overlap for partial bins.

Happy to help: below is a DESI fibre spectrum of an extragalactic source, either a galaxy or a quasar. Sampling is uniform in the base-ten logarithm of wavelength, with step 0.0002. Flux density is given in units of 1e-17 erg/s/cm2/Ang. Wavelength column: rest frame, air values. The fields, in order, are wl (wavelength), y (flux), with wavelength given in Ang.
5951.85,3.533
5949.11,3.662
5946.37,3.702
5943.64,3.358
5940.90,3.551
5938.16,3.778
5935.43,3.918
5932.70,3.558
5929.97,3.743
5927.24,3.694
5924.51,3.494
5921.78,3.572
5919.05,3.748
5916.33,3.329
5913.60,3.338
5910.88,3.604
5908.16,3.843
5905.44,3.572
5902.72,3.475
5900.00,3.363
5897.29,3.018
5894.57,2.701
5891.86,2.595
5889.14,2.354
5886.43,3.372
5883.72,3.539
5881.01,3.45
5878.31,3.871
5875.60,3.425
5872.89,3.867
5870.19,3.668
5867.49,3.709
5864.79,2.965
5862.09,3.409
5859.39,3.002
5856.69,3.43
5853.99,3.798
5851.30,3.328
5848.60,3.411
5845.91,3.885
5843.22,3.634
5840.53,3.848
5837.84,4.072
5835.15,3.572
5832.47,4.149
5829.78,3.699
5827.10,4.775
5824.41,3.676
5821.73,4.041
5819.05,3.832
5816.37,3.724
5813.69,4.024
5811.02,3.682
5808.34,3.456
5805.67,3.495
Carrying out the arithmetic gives 2.3 Ang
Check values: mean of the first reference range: 3.44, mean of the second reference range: 3.65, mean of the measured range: 3.3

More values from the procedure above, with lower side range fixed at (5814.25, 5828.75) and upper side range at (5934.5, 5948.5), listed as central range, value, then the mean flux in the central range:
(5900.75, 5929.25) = 1.3 Ang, 3.57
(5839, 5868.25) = 3.1 Ang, 3.49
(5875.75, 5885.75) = 0.7 Ang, 3.58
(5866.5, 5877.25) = 0.5 Ang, 3.67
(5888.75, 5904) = 3.4 Ang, 2.95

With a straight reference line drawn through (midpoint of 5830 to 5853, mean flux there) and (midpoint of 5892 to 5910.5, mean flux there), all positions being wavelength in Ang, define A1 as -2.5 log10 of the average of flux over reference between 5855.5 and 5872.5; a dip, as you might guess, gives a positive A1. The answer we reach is 0.05 mag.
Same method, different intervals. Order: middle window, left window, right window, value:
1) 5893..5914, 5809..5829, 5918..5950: 0.112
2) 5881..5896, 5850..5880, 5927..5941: 0.204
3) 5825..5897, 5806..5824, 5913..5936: 0.057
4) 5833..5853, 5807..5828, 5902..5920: 0.027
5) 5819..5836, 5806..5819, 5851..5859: -0.100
